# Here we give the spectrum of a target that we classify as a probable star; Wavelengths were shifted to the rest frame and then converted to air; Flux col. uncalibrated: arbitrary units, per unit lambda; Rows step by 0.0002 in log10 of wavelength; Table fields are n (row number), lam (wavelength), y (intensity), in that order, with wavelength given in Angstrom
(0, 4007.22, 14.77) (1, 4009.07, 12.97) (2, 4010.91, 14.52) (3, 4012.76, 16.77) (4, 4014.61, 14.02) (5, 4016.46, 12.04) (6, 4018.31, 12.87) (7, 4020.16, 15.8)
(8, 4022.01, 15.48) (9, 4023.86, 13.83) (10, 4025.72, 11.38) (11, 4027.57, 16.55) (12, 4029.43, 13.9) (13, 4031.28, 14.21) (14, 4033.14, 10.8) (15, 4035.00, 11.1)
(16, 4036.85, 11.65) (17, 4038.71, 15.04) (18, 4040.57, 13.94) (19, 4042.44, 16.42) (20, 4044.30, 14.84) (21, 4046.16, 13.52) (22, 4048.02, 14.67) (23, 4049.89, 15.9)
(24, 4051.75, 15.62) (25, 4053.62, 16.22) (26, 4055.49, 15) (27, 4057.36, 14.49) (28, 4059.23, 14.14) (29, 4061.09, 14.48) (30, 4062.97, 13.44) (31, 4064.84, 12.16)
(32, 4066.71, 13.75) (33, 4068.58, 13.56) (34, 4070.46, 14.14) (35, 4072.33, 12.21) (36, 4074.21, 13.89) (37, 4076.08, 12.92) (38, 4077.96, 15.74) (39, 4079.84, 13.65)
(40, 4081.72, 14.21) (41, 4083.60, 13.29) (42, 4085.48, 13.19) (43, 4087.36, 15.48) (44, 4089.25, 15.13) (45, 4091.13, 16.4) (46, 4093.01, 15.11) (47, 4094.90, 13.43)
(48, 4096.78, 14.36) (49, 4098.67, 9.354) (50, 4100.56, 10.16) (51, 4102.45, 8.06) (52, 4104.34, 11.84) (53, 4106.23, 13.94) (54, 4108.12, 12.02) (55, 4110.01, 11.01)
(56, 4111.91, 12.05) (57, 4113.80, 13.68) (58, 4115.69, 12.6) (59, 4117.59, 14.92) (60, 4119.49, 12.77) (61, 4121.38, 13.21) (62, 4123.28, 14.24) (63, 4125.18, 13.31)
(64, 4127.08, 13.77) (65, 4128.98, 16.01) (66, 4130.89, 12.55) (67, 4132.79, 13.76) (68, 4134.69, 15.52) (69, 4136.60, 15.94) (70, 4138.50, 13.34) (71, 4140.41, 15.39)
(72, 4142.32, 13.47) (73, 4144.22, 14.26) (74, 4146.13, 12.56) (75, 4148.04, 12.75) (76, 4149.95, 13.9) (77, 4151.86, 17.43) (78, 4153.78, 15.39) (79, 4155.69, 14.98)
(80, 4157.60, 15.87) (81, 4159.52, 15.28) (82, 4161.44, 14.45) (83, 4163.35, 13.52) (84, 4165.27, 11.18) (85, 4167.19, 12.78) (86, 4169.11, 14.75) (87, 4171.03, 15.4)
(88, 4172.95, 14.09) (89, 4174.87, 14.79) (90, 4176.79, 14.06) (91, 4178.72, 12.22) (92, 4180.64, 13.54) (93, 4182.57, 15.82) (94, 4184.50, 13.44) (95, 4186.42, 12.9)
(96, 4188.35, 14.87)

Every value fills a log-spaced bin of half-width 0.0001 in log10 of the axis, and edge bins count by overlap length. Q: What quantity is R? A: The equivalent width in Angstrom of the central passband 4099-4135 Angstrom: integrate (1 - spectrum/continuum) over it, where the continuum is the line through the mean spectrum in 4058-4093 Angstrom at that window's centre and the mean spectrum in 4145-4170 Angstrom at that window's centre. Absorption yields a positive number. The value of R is 3.3 Angstrom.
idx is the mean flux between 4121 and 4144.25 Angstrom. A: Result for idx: 14.2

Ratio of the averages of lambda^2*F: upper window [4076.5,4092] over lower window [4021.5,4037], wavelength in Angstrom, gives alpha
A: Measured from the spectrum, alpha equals 1.13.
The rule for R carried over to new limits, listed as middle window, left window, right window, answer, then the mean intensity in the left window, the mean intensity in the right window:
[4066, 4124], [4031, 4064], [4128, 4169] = 4.1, 14.2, 14.3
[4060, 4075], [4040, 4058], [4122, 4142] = 1.5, 15.1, 14.3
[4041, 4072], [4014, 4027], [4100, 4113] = -4.2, 13.7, 11.4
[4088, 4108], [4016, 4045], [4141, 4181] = 1.7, 13.8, 14.1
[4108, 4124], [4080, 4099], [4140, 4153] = 1.4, 14.1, 14.2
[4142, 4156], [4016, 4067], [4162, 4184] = -0.5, 14.1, 13.8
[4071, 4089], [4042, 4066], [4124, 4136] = 0.7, 14.6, 14.2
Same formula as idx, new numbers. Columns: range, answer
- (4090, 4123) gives 12.7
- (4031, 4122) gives 13.5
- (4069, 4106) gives 13.3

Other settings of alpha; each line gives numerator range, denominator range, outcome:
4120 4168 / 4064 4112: 1.11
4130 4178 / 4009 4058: 1.07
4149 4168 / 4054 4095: 1.07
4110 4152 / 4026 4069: 1.02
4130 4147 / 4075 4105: 1.09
